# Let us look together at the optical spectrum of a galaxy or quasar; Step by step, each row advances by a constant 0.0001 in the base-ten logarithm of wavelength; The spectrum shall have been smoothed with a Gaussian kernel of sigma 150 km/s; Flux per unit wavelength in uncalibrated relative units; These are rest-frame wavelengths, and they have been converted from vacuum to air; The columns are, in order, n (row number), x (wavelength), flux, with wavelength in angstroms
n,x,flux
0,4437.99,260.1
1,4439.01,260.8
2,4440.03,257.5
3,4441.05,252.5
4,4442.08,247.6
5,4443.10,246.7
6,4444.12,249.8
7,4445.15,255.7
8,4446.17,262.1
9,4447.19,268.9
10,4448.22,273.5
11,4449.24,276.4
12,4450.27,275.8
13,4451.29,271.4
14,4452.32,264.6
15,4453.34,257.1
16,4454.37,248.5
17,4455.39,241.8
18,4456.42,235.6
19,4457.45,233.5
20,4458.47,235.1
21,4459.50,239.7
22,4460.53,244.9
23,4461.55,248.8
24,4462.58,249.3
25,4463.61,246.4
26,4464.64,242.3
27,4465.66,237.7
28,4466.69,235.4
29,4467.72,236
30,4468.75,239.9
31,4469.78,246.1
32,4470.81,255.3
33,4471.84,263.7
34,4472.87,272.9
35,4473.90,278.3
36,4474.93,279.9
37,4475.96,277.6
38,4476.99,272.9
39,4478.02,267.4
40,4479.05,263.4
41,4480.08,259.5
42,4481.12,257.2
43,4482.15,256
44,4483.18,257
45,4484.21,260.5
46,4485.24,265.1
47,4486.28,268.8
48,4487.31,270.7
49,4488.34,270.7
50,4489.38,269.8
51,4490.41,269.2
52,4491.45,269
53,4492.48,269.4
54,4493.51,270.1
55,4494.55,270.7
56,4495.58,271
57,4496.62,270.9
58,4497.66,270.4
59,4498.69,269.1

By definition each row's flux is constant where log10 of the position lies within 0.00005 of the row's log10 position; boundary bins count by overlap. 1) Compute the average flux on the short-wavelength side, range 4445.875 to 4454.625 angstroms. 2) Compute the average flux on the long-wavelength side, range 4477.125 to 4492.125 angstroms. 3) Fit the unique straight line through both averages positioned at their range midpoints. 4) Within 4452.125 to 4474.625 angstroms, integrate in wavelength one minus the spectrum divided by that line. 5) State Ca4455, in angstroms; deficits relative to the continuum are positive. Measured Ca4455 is 1.54 angstroms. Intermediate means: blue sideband 267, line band 248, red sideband 265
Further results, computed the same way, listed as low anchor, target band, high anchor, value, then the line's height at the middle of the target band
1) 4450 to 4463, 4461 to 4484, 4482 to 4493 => 0.2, 258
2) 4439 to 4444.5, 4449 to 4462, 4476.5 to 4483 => 0.2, 256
